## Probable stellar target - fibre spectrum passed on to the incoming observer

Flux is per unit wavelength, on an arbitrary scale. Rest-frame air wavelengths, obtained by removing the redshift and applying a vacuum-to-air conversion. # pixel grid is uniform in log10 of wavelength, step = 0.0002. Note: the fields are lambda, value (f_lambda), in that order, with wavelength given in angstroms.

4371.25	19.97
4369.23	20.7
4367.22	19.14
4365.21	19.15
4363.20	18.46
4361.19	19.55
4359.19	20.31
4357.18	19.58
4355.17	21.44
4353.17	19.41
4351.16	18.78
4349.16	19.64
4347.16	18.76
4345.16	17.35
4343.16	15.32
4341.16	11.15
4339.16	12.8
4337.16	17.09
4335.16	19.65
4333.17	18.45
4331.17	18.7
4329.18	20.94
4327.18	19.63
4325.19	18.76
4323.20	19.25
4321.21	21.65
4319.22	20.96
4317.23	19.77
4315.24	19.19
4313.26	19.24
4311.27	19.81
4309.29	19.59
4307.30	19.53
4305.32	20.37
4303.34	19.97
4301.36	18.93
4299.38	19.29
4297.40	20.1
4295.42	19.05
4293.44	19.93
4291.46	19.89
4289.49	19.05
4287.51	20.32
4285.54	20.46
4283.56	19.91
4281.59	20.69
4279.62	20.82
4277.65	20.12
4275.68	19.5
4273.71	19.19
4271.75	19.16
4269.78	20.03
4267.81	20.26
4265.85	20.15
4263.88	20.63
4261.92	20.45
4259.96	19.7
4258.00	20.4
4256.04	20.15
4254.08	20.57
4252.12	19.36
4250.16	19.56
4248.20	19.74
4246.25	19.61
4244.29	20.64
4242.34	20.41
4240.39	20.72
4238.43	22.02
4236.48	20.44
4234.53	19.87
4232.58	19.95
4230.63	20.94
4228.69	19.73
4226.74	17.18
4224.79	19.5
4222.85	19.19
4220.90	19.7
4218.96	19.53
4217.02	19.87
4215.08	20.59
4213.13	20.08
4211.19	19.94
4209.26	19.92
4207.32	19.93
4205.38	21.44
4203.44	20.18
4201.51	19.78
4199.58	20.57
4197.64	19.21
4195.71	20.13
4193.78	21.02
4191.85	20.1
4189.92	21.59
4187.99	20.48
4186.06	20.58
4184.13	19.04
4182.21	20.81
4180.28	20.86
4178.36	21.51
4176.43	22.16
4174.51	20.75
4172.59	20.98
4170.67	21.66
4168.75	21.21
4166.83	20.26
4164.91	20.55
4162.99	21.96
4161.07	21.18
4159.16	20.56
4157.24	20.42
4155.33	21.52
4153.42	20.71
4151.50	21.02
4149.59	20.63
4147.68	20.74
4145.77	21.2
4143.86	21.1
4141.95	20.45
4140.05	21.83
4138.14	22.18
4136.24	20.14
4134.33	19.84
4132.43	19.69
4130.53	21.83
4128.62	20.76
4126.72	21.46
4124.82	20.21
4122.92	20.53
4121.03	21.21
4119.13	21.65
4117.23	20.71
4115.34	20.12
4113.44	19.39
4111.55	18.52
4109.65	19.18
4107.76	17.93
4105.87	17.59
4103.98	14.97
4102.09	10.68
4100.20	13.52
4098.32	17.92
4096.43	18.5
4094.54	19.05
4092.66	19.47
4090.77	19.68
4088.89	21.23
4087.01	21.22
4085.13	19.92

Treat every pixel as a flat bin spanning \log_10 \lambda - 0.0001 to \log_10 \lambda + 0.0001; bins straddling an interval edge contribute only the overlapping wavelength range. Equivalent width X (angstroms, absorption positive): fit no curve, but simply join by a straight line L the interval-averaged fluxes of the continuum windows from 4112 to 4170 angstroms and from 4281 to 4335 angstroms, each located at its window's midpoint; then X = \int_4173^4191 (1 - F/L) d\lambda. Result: -0.3 angstroms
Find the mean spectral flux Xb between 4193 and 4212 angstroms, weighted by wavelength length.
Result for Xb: 20.2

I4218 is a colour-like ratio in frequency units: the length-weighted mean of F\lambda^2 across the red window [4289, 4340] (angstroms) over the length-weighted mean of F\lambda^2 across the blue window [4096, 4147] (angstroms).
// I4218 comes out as 1.1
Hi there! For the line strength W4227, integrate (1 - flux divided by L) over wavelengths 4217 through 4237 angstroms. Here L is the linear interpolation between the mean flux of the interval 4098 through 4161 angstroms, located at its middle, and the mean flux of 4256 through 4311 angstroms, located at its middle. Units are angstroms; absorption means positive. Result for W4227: 0.3 angstroms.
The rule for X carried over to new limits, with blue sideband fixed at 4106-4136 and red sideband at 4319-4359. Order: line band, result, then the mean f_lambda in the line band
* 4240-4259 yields -1.0 angstroms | 20.1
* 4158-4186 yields -1.7 angstroms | 20.9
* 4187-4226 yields -1.3 angstroms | 20.1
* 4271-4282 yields -0.6 angstroms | 19.9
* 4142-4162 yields -1.0 angstroms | 20.9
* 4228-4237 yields -0.4 angstroms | 20.2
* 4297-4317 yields -1.0 angstroms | 19.6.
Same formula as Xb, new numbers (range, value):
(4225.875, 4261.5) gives 20.1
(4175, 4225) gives 20.3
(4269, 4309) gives 19.8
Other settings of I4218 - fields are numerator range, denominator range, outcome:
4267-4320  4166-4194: 1.00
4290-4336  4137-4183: 1.00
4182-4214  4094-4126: 1.15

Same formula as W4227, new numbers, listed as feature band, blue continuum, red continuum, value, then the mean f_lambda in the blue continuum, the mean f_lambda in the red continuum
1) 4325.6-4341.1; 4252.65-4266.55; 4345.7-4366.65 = 1.48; 20.3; 19.5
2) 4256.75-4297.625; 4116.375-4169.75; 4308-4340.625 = -1.07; 20.9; 19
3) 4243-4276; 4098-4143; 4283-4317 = -0.62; 19.3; 19.7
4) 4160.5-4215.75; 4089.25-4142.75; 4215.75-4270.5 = -2.63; 19.3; 20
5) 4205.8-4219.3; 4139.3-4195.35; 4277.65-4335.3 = 0.32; 20.9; 19.8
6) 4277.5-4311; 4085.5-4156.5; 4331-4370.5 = -2.25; 19.7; 18.3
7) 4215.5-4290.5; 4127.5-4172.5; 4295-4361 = -0.85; 20.9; 18.9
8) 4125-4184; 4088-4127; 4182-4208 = -4.18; 18.7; 20.3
